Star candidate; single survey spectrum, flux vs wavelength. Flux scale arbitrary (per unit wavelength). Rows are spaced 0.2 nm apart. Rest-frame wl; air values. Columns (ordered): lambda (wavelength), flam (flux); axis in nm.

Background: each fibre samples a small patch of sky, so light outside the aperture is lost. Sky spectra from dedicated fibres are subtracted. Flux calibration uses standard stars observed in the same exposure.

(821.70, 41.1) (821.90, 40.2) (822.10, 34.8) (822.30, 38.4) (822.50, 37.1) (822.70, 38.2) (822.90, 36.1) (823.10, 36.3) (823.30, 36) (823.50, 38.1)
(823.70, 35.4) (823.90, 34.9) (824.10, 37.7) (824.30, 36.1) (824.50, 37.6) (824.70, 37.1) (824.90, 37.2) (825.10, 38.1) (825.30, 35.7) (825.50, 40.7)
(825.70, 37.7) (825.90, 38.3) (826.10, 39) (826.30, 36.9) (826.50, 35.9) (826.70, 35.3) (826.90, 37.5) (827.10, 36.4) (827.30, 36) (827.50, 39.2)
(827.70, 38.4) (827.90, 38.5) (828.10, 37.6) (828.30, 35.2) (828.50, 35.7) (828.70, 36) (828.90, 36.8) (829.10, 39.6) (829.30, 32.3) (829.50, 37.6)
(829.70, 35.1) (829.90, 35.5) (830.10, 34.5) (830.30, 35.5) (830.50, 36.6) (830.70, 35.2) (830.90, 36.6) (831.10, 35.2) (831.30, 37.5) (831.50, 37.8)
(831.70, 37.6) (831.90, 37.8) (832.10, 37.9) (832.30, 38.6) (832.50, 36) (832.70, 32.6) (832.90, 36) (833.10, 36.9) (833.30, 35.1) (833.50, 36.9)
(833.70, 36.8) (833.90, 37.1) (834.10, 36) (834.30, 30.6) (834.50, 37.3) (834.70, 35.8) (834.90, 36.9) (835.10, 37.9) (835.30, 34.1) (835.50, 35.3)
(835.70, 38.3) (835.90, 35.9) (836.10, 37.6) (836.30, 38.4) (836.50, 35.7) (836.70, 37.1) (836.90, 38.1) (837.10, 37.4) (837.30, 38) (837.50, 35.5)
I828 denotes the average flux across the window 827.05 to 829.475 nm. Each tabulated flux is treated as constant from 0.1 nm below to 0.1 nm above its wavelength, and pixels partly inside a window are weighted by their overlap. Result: 36.8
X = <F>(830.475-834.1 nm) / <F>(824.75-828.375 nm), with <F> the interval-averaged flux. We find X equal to 1.0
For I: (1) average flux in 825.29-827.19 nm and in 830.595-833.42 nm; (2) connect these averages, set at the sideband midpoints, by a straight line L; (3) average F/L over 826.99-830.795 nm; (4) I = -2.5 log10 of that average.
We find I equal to 0.02 mag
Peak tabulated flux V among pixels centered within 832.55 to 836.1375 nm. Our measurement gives 38.3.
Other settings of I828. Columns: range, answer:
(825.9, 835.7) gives 36.4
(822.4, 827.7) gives 37.1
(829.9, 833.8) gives 36.4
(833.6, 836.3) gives 36.2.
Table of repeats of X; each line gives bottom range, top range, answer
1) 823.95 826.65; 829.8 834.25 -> 0.97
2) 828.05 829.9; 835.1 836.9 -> 1.02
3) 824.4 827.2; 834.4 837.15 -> 0.99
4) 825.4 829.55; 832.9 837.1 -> 0.98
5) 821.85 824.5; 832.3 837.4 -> 0.99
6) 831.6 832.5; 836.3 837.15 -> 0.99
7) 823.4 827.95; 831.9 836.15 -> 0.97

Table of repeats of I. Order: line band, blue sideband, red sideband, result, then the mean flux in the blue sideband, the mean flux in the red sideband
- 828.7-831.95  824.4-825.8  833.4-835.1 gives 0.014 mag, 37.7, 36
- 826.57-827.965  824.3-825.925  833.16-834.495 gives -0.003 mag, 37.7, 35.6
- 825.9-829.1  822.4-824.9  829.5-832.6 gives -0.013 mag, 36.7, 36.5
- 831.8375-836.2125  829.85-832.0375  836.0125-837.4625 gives 0.020 mag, 36.4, 37.4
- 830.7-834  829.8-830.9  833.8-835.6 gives -0.030 mag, 35.6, 35.7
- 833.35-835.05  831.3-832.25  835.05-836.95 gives 0.037 mag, 37.8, 36.8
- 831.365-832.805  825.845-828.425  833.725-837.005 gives -0.006 mag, 37.2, 36.4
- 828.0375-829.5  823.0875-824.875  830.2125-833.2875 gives 0.009 mag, 36.6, 36.5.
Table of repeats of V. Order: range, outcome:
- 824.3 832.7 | 40.7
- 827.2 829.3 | 39.6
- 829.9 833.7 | 38.6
